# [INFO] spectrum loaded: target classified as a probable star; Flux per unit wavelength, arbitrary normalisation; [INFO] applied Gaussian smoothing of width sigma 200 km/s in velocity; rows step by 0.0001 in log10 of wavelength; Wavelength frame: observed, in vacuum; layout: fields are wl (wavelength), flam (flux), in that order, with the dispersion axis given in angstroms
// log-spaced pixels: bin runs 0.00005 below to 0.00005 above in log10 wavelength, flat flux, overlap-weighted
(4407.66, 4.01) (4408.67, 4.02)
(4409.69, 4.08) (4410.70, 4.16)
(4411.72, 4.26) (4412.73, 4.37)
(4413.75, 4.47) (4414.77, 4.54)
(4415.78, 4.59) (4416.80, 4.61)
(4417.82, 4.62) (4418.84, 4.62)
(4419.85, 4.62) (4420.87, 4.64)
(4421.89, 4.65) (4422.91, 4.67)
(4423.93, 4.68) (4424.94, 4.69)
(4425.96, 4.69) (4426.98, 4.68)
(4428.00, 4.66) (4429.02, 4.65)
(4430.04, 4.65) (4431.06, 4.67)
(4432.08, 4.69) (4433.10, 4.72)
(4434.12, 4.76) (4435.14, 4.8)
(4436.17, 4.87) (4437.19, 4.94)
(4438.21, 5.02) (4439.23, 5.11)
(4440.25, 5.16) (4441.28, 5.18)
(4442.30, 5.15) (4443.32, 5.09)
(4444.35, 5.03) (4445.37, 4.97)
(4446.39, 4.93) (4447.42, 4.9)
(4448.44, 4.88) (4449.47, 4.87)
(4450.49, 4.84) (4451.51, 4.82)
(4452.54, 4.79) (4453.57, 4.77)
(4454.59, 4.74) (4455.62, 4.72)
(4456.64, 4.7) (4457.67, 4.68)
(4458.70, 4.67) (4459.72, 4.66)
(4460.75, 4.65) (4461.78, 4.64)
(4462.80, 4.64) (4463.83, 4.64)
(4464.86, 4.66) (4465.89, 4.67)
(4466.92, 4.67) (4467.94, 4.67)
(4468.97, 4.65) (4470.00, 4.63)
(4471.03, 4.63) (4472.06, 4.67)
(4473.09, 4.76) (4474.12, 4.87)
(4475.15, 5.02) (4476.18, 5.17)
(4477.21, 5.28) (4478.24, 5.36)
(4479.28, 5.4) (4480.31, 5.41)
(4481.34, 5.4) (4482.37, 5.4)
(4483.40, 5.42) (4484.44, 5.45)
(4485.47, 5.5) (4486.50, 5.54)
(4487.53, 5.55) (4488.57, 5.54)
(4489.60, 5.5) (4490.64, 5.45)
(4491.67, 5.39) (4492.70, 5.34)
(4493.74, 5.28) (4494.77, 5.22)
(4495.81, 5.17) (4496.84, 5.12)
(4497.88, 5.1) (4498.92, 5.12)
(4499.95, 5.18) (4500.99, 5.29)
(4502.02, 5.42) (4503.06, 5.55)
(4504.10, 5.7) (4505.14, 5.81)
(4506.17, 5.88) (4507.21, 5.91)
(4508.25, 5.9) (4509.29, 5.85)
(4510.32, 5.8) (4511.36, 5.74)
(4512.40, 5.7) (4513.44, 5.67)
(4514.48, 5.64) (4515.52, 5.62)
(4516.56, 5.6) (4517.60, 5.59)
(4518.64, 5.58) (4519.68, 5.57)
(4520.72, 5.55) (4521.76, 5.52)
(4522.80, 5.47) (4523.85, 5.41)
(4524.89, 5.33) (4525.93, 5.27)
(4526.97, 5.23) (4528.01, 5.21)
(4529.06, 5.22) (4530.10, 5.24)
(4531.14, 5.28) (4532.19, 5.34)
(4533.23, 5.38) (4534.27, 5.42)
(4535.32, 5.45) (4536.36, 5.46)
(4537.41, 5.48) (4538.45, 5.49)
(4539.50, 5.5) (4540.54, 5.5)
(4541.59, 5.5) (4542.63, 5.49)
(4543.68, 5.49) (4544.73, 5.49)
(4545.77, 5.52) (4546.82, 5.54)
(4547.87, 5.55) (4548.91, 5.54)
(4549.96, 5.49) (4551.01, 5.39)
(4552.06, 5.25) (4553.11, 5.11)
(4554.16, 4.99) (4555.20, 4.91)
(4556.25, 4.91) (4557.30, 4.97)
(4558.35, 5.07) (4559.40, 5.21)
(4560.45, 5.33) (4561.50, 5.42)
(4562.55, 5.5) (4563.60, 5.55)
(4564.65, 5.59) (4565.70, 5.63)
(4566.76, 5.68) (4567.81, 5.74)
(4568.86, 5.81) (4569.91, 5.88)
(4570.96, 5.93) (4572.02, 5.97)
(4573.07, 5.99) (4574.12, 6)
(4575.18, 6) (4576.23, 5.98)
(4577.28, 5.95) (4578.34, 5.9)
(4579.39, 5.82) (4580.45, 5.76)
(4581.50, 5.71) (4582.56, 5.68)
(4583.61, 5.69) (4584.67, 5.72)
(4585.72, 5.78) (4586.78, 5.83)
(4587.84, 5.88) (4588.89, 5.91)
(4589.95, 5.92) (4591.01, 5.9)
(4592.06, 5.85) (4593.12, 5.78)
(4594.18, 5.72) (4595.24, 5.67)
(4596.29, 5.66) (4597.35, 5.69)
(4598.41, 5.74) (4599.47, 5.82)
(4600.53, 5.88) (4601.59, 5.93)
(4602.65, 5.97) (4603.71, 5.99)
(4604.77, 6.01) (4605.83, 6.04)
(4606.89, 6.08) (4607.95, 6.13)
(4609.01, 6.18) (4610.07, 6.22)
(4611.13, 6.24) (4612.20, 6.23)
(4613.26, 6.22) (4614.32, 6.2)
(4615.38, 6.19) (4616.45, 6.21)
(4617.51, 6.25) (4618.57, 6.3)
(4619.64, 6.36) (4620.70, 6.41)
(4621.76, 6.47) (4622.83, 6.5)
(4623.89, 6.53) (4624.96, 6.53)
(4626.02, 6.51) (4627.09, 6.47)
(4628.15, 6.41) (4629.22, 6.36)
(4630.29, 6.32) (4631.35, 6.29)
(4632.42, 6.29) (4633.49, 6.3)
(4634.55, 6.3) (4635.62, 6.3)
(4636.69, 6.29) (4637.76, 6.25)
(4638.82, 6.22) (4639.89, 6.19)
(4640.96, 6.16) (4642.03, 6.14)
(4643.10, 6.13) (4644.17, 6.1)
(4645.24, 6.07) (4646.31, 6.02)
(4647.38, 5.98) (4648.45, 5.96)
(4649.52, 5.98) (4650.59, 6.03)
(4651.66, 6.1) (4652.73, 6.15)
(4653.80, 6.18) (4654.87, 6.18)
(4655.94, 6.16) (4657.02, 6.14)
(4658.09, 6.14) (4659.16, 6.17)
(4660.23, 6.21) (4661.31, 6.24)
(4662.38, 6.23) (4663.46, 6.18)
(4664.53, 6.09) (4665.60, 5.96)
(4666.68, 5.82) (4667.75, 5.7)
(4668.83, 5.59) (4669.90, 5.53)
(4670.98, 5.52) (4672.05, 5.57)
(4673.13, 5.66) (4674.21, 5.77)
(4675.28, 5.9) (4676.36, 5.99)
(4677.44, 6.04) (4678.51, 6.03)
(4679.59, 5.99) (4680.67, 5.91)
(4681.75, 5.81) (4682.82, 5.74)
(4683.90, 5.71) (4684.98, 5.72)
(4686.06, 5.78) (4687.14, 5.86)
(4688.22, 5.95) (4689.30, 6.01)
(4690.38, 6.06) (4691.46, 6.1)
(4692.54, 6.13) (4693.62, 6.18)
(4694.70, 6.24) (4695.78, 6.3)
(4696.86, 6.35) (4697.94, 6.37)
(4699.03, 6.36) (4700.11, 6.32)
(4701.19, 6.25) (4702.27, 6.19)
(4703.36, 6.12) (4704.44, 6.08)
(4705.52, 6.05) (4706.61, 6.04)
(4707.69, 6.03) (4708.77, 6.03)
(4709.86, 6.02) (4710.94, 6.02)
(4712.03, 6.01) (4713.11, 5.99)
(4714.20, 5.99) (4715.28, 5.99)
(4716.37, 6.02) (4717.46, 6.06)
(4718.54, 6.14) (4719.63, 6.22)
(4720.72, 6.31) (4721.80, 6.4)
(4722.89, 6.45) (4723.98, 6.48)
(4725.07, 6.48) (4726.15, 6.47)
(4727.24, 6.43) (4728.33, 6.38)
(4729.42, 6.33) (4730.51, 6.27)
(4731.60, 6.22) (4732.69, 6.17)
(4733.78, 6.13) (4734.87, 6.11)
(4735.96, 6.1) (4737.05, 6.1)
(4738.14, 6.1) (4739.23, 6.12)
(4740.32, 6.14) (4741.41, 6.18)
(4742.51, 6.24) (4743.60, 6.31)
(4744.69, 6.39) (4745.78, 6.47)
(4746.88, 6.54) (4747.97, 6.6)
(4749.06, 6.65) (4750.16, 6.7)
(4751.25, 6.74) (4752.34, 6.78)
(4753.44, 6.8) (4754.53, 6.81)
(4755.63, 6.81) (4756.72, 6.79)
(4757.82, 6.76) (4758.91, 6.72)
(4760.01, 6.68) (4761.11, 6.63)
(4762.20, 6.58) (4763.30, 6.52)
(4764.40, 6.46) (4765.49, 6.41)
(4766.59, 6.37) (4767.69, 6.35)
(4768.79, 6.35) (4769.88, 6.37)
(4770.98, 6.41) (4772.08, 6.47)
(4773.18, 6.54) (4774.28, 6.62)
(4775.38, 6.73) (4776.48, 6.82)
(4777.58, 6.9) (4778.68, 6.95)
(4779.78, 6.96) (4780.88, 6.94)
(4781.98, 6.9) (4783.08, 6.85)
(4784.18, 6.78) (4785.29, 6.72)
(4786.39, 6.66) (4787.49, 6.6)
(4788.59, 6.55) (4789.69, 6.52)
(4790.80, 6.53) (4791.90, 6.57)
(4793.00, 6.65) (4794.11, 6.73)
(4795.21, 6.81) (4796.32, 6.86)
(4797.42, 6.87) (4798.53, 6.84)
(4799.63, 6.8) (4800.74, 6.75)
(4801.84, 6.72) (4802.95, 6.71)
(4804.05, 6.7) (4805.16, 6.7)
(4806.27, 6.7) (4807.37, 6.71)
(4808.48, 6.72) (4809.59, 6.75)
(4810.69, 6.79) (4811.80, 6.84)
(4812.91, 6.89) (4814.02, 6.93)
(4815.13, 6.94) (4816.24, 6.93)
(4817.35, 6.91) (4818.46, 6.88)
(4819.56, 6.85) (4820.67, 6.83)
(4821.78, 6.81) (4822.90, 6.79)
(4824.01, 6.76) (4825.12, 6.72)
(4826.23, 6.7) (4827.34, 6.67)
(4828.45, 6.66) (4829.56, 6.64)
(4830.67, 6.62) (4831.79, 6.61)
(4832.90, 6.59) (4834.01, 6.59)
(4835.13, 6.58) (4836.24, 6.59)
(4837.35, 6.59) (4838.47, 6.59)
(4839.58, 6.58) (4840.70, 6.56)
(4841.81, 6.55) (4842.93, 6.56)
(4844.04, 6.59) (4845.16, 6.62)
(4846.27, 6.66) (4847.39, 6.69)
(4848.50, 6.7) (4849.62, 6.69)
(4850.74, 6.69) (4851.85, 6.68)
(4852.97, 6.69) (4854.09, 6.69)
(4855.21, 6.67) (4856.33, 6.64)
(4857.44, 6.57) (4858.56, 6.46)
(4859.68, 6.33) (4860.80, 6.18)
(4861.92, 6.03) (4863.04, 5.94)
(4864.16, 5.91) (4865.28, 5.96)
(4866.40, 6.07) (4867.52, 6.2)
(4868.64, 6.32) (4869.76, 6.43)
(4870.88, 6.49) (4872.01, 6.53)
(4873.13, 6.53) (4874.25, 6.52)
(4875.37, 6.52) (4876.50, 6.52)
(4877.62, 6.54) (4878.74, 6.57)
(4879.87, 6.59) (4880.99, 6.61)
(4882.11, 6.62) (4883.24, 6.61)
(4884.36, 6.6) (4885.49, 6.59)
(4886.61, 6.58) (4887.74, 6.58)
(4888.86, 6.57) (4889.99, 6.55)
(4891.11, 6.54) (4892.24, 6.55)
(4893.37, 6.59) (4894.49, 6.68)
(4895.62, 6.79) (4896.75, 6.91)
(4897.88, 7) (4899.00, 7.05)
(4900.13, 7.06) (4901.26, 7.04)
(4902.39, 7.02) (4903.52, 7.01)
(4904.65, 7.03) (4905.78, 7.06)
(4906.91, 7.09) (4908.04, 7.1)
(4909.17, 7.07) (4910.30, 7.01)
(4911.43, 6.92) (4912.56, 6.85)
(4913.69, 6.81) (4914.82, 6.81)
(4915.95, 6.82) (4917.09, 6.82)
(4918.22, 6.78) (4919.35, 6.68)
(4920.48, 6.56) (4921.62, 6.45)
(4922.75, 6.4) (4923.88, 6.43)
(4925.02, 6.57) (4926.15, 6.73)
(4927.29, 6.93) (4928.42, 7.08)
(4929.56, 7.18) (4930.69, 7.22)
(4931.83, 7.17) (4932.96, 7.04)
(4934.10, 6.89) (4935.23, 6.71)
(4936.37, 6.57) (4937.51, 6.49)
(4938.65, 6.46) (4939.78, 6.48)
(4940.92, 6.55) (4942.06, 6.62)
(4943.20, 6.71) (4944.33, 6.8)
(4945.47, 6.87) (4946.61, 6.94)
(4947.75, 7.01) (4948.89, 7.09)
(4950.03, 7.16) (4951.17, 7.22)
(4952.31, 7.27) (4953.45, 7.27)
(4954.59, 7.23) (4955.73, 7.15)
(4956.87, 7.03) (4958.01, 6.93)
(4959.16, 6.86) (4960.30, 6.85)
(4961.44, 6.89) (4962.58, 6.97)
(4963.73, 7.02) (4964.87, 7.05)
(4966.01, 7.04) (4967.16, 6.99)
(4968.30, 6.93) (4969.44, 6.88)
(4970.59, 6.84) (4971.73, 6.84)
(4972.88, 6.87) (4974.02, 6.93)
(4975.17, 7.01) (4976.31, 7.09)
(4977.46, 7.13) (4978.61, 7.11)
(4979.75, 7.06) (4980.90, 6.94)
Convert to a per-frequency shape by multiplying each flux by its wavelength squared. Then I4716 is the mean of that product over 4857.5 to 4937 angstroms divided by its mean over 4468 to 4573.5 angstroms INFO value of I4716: 1.4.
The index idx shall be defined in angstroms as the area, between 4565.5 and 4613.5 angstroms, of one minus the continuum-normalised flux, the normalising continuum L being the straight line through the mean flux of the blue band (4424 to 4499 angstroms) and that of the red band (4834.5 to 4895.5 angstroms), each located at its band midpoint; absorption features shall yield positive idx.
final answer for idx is -3.8 angstroms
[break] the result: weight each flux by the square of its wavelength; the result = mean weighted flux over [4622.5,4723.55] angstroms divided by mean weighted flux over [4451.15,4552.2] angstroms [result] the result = 1.24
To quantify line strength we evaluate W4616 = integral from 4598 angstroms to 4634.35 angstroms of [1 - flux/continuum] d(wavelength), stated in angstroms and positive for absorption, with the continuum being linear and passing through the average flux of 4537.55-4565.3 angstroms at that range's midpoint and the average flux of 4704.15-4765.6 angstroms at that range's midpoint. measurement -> -3.3 angstroms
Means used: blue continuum 5.36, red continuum 6.34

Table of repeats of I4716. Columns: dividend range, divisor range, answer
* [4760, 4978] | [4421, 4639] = 1.42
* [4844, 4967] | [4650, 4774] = 1.18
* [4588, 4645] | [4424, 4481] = 1.36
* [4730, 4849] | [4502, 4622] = 1.28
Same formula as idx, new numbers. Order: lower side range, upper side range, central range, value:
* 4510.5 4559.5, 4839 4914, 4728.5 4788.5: -3.1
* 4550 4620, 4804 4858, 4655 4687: 1.0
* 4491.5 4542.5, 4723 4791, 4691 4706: 0.1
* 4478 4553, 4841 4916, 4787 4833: -2.4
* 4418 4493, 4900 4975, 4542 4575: -0.9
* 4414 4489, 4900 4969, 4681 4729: -1.5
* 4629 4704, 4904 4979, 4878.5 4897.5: 0.3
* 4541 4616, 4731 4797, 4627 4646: -0.8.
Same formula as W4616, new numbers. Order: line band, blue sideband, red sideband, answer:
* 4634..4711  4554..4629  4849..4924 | 0.7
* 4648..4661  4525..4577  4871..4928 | -0.6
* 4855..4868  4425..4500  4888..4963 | 0.7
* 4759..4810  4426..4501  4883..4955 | -3.1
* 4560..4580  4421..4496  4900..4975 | -1.4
